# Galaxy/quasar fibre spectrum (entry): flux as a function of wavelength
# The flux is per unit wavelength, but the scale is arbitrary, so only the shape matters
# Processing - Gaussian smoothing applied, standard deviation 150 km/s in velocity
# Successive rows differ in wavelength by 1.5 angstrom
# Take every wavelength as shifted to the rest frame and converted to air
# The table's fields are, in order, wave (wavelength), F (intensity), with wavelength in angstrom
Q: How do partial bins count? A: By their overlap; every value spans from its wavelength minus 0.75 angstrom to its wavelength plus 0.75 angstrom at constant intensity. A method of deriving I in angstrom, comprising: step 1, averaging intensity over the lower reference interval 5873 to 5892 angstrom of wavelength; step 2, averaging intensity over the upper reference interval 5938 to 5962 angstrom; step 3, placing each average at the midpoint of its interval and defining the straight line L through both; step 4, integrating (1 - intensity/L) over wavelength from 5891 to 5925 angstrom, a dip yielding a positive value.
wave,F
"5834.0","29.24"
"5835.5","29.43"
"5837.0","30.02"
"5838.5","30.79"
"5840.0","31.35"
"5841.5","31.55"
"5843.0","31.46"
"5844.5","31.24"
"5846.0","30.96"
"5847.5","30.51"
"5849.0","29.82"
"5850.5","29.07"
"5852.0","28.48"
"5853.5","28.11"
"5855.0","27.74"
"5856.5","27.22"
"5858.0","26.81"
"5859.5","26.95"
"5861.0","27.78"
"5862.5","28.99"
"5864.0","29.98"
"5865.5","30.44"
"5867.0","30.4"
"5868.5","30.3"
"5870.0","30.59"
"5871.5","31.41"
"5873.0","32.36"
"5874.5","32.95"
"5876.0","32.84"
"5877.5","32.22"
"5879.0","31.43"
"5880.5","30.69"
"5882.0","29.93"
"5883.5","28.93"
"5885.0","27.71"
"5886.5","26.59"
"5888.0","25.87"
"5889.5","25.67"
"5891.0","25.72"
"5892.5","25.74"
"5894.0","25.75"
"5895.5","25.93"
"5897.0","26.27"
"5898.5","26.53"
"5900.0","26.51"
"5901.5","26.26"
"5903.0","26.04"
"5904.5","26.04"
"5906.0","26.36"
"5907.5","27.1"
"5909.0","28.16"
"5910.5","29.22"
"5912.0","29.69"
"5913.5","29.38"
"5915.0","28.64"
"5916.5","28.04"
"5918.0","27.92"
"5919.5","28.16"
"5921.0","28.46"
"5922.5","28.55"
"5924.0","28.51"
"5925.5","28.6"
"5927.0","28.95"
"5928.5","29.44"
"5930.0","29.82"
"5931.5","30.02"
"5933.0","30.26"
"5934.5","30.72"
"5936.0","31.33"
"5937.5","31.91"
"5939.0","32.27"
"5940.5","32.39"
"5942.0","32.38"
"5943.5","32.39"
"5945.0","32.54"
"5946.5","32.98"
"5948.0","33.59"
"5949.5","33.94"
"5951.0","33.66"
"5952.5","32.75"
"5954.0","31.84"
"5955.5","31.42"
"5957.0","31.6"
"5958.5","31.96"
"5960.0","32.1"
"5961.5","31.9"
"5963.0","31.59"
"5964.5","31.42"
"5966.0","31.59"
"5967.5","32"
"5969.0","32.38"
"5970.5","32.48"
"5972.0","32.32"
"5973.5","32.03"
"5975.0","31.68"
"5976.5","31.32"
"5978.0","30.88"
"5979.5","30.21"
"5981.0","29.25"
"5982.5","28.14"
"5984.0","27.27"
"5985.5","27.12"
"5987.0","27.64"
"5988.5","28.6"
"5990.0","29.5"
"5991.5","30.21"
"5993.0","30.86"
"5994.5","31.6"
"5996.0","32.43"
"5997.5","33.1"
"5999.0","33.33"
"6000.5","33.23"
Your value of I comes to 3.5 angstrom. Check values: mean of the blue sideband 29.3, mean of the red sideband 32.5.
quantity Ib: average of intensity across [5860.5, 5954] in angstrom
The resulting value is 29.5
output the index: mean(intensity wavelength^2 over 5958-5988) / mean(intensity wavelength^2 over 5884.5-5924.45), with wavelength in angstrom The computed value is 1.2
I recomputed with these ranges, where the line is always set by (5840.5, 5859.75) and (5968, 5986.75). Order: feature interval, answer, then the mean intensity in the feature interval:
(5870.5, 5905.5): 1.6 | 28.2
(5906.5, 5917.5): 0.5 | 28.5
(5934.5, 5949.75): -1.2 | 32.4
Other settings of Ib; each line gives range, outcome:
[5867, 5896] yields 29.1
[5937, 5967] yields 32.3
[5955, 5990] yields 30.7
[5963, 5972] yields 32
